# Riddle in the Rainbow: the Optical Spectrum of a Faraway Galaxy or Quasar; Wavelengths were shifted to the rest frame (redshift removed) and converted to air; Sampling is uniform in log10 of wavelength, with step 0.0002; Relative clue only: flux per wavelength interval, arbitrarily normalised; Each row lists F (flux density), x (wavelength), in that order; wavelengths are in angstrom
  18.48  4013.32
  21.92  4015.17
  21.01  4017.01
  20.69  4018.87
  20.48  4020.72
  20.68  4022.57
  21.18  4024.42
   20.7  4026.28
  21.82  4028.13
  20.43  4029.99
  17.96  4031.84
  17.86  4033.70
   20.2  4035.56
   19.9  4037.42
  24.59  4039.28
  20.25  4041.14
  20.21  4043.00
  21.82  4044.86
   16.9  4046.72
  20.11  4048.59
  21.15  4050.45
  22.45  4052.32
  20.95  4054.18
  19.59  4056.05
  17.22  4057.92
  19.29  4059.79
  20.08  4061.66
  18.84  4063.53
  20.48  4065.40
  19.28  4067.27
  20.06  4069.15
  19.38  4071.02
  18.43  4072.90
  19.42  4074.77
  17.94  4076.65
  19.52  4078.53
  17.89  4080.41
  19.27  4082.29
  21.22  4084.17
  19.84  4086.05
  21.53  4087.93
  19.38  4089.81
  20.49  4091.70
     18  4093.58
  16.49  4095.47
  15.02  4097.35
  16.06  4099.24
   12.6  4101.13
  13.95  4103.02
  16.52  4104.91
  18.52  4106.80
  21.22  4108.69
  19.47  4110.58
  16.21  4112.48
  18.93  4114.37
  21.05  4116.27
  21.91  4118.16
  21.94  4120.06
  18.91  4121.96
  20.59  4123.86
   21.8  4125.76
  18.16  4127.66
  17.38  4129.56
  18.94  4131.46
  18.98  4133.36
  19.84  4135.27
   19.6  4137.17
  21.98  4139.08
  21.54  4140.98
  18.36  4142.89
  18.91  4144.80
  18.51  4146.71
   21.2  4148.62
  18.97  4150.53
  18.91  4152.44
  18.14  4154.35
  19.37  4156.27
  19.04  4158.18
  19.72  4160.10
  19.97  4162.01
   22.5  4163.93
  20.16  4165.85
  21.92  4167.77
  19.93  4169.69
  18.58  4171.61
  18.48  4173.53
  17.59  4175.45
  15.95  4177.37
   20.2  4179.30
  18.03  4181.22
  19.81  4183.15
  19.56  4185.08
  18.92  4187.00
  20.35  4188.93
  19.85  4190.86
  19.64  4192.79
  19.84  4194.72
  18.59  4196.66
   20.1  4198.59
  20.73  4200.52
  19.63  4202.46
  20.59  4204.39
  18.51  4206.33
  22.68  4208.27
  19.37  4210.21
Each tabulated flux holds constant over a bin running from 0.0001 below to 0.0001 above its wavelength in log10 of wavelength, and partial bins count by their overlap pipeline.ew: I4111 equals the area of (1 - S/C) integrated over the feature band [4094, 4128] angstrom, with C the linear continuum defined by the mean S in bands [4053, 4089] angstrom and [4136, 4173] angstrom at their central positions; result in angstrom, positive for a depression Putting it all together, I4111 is 2.4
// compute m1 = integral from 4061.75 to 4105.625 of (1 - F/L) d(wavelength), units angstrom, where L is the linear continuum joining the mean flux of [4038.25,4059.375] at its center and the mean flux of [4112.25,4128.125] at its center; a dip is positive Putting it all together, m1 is 4.2 angstrom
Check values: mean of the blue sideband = 20.4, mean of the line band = 18.4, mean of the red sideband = 20.2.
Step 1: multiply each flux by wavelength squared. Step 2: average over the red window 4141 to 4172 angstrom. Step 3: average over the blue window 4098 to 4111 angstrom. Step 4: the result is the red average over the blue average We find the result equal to 1.21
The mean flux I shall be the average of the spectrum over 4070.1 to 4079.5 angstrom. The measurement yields 18.9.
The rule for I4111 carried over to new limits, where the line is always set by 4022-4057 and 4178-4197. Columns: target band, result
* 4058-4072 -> 0.55 angstrom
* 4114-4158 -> 0.14 angstrom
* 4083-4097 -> 0.52 angstrom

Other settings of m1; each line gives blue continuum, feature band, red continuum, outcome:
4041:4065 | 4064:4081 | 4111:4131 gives 0.6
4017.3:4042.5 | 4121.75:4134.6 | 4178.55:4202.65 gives 0.4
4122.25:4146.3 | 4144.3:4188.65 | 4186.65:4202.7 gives 0.8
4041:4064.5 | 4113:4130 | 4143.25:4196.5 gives -0.4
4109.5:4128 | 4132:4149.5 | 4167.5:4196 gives -0.1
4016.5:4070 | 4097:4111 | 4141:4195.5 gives 2.2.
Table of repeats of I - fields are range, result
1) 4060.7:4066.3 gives 19.8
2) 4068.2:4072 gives 19.7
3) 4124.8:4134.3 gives 19.1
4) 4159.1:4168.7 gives 20.8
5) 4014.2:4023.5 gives 21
